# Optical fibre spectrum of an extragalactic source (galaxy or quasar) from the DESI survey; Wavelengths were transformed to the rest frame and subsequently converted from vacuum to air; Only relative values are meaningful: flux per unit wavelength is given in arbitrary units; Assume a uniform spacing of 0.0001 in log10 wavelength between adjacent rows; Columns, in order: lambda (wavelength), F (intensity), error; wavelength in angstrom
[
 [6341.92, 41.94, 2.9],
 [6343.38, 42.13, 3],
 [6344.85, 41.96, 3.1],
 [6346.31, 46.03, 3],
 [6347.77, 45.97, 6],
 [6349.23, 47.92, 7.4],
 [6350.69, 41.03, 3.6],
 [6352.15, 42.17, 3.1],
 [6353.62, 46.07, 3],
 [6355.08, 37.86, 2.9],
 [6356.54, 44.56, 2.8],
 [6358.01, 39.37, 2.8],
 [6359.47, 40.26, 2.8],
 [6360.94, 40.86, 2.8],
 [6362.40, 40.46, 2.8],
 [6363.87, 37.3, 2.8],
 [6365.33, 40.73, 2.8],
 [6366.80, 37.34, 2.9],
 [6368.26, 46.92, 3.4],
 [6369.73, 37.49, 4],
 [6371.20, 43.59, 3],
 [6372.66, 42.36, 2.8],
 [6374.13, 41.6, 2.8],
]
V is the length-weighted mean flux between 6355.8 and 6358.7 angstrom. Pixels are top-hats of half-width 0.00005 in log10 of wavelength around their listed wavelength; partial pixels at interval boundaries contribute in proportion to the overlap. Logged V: 41.9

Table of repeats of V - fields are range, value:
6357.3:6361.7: 40.2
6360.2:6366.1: 39.8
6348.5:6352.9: 43.7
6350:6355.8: 41.8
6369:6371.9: 40.5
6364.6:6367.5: 39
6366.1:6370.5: 40.6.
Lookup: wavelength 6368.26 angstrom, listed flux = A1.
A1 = 46.92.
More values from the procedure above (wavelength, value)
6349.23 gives 47.92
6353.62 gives 46.07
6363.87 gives 37.3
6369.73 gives 37.49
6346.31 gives 46.03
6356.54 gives 44.56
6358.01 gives 39.37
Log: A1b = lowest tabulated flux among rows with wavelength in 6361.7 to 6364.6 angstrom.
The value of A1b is 37.3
